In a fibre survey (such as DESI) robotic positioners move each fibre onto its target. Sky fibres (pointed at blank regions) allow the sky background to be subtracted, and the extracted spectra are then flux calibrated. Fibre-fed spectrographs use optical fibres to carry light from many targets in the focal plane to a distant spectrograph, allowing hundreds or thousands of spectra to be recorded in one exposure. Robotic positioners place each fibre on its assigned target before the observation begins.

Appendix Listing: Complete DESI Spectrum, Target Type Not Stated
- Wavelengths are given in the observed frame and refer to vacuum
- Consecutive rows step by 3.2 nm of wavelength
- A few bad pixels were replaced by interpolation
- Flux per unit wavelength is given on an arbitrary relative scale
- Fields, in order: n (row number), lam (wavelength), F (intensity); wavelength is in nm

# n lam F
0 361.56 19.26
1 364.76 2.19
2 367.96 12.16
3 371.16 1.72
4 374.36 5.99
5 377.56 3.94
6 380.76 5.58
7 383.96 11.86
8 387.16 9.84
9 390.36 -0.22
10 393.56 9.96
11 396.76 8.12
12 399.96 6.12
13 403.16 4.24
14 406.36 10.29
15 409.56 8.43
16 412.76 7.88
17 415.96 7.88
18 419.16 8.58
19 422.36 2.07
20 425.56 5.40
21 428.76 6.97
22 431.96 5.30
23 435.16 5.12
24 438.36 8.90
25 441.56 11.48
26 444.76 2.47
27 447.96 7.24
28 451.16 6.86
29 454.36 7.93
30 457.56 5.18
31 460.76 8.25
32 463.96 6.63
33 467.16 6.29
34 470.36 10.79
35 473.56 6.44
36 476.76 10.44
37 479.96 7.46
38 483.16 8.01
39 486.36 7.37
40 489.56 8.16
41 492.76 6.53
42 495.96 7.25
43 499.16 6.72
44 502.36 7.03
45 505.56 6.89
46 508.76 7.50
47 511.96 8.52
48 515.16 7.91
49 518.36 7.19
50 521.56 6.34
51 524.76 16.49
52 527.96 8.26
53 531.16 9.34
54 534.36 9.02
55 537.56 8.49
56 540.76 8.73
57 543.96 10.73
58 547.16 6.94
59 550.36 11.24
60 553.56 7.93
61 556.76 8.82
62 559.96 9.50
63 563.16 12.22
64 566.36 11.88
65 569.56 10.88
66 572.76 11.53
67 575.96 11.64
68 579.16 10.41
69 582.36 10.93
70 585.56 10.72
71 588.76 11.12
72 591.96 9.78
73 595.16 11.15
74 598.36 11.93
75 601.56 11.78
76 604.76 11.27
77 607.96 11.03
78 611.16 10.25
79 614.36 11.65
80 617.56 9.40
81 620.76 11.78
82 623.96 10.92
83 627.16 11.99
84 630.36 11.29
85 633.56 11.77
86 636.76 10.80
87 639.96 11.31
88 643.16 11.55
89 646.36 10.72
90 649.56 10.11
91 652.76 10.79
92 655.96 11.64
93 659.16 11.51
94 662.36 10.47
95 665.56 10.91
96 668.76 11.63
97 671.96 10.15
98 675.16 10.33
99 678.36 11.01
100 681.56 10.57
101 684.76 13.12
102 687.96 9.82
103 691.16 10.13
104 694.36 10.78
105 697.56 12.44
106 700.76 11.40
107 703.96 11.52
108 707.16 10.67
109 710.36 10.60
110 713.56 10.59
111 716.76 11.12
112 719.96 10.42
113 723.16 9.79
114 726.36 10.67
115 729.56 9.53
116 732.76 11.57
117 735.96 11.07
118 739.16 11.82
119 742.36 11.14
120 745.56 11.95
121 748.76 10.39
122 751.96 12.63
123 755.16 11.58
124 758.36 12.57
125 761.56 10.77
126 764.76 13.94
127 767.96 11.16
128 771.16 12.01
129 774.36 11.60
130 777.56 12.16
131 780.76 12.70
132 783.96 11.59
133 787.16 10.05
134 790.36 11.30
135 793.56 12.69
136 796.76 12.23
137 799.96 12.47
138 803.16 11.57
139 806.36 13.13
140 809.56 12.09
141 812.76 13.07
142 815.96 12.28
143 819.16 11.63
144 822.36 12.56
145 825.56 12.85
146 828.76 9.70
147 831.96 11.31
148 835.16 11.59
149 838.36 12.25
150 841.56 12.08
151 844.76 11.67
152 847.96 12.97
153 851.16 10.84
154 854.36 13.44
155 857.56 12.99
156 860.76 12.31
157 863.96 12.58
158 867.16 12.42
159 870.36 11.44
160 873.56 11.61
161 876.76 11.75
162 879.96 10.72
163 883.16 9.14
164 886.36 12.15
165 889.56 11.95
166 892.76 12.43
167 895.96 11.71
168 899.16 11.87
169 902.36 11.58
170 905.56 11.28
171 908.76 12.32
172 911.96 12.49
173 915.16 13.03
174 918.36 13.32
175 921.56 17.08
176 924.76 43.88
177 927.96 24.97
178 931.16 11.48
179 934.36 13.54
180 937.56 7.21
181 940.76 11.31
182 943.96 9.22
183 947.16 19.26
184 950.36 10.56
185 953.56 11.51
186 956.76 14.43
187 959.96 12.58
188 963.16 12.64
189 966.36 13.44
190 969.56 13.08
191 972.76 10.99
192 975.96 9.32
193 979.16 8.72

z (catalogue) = 0.408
